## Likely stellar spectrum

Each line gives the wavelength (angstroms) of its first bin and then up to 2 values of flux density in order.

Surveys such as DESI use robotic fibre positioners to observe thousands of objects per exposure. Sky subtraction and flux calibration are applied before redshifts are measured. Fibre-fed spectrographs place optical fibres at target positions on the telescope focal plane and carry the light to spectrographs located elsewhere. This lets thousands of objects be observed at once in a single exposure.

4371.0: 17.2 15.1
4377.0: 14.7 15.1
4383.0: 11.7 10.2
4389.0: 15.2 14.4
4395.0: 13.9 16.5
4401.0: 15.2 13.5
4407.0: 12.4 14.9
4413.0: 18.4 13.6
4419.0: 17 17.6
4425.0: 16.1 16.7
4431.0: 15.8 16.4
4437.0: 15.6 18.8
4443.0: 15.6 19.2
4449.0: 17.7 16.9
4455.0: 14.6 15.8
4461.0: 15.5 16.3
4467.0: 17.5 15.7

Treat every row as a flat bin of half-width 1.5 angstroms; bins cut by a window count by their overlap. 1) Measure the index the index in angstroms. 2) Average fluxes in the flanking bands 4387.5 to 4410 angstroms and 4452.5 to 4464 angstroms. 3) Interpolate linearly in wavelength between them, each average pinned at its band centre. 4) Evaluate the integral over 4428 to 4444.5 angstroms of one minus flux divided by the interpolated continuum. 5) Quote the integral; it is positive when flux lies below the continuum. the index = -1.4 angstroms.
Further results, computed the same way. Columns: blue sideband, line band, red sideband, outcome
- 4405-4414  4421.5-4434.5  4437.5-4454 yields -0.2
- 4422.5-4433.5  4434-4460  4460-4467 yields -0.7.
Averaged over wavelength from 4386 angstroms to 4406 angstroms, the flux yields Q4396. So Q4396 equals 14.4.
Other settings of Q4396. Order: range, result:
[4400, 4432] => 15.6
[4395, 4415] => 15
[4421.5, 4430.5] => 16.6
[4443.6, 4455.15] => 17.3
